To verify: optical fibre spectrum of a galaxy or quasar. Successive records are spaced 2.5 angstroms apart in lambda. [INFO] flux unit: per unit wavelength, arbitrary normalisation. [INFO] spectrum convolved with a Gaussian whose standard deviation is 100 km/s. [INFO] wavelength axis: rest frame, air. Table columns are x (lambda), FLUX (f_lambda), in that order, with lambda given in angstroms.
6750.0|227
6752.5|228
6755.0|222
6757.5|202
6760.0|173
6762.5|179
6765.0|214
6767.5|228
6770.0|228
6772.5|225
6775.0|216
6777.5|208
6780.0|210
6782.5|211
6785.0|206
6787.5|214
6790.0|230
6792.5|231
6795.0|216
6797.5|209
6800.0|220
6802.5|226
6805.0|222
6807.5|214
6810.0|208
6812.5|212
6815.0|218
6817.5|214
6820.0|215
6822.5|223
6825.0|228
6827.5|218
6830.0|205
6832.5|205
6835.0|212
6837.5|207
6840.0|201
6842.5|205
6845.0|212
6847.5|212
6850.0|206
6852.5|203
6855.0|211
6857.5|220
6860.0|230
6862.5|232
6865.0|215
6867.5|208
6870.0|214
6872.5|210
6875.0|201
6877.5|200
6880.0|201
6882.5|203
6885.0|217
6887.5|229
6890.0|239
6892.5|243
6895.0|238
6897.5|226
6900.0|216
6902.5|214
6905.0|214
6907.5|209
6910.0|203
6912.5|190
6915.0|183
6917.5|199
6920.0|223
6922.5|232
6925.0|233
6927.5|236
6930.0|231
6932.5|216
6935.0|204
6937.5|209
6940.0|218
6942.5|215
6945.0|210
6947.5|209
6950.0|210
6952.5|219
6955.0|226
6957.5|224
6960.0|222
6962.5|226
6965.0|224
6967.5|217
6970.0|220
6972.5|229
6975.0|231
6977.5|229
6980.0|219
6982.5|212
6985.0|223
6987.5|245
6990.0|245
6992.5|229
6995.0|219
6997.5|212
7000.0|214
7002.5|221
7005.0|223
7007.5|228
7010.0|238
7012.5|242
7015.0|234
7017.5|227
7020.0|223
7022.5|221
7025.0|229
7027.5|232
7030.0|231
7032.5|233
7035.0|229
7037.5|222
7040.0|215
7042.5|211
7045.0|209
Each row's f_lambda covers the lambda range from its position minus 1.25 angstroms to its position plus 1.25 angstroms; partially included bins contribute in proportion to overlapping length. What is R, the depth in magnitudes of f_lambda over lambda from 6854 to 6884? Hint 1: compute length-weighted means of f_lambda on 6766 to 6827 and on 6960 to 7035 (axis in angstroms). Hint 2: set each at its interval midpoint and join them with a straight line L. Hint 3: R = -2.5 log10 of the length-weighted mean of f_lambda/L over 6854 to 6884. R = 0.05 mag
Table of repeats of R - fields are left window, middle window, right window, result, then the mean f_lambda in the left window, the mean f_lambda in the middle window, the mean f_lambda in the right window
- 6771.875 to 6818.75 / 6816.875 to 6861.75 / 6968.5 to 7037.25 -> 0.029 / 216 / 213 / 227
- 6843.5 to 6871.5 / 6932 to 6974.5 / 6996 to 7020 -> 0.021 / 215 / 218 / 226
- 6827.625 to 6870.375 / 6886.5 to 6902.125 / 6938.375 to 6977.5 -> -0.076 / 212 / 231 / 220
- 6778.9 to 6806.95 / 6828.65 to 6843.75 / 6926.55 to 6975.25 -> 0.063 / 218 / 206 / 219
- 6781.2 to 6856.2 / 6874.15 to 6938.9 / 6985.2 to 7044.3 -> 0.019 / 214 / 216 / 227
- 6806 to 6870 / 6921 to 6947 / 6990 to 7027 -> 0.003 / 213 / 220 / 226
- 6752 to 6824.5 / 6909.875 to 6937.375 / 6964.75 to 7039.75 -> 0.041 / 215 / 214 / 227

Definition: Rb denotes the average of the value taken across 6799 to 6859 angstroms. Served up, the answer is 213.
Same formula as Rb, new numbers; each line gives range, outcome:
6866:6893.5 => 215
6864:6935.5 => 216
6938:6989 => 221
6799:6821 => 217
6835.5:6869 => 212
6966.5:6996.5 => 226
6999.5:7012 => 226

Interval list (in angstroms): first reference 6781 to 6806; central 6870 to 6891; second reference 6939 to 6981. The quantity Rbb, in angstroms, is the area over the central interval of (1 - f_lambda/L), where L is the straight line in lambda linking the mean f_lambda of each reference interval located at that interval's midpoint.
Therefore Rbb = 0.7 angstroms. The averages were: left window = 218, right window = 220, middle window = 212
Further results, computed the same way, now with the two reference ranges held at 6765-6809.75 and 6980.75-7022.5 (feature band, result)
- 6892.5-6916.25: 1.2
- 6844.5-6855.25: 0.6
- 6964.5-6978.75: 0.0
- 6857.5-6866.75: -0.1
